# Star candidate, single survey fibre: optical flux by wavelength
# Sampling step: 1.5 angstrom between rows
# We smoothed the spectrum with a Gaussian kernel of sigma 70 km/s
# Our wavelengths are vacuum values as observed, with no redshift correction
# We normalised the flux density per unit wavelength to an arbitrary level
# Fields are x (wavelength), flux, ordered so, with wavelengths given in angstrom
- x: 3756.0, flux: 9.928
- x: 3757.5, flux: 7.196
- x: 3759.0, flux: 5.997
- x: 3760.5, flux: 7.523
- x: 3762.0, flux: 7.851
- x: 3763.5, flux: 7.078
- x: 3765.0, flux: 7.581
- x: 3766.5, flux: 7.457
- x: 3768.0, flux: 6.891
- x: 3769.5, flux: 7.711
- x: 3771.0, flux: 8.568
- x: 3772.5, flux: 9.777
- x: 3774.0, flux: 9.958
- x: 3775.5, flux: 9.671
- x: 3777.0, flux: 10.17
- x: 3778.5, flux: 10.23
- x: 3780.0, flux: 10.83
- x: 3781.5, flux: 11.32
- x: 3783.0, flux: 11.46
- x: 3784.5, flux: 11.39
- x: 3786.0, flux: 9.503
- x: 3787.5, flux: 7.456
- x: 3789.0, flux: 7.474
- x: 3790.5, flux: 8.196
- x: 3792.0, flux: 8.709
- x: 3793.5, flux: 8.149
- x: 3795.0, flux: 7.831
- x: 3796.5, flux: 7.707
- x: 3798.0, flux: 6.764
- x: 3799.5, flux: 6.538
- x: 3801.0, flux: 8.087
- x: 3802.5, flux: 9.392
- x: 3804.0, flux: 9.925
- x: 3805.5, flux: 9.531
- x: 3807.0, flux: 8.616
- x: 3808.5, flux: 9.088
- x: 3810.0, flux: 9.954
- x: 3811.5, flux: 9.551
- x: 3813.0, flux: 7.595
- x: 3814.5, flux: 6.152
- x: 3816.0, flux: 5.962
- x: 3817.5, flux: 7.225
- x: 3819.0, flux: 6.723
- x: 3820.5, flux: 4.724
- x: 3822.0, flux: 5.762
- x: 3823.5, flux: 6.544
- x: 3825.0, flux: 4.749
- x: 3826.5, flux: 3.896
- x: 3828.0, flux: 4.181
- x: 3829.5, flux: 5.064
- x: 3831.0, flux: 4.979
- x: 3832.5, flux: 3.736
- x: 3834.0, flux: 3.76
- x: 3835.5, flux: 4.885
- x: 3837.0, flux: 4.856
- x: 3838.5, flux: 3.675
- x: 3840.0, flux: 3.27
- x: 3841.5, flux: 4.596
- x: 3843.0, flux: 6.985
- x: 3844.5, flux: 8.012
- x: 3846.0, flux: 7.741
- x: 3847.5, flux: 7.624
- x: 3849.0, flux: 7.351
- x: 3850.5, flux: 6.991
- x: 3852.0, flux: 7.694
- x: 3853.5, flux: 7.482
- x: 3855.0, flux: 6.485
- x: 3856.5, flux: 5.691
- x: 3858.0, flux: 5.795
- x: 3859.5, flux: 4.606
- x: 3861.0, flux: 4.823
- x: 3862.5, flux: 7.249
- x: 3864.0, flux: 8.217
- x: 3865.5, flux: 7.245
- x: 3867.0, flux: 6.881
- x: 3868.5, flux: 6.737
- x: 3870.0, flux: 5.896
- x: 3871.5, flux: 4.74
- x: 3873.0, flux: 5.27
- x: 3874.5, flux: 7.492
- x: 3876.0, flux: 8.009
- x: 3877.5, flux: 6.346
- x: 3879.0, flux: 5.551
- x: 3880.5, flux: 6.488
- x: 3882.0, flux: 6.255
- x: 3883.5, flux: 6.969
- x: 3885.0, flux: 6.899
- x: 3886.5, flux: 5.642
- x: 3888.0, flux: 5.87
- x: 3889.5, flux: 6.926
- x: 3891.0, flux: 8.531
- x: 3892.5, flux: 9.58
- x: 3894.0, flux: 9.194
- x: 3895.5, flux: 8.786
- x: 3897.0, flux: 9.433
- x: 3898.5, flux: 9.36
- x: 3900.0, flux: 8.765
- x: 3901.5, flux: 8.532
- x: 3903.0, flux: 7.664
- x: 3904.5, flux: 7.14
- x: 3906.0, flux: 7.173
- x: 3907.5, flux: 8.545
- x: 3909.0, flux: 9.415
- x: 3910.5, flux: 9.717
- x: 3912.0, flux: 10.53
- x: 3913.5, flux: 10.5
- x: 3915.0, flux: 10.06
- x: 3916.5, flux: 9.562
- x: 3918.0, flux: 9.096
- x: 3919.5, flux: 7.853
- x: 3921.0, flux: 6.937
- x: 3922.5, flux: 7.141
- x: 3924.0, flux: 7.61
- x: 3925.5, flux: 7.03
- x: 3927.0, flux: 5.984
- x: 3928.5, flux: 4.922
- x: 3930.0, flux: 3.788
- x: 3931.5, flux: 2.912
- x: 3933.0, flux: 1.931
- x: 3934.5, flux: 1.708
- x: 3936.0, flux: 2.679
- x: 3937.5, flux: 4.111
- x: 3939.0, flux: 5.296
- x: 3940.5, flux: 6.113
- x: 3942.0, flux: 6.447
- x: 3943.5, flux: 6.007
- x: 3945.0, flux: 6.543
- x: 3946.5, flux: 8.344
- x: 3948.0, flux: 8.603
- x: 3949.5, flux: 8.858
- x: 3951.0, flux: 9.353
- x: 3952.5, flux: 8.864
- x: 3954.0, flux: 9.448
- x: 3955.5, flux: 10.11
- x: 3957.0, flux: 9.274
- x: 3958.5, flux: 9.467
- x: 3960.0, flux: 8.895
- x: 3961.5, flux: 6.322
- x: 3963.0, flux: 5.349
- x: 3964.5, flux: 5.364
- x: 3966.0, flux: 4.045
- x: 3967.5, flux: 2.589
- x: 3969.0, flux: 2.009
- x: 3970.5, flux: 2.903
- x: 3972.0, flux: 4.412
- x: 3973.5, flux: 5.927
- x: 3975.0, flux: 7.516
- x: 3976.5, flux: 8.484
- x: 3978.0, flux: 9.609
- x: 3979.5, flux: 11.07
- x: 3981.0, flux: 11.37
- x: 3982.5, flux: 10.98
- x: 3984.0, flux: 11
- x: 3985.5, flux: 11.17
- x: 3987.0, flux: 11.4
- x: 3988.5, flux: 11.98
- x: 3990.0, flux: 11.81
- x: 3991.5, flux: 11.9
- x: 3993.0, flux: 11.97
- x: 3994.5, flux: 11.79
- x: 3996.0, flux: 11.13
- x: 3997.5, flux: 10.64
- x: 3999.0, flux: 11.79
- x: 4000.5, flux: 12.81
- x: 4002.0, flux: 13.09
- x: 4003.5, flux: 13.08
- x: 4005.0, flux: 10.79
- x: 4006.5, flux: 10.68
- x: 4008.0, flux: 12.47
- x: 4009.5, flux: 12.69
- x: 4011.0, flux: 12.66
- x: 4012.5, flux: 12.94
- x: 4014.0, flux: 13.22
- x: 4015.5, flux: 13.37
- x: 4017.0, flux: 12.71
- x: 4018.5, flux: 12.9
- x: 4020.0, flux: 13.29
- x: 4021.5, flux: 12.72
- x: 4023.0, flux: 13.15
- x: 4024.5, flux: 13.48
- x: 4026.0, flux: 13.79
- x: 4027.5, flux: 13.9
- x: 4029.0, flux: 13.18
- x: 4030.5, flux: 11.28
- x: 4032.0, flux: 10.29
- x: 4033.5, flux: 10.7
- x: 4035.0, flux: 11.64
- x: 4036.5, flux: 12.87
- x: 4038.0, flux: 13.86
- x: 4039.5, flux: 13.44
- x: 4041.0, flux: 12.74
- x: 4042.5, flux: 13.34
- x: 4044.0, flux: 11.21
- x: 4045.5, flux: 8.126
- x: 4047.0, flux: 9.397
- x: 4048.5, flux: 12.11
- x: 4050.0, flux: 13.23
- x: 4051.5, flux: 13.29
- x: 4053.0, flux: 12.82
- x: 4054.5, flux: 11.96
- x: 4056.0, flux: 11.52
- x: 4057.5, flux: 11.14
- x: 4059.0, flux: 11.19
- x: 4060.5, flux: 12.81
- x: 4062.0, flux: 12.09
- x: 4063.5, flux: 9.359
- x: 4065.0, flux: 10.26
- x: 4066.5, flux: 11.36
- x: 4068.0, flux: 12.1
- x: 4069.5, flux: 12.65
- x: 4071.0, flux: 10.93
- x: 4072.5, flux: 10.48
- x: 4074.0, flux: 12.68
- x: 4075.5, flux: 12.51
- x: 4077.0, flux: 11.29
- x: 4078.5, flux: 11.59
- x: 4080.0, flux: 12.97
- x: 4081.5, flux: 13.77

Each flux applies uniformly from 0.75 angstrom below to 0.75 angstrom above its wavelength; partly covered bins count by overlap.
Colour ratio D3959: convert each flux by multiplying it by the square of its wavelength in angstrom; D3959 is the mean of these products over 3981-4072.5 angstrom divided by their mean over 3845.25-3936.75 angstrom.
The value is 1.8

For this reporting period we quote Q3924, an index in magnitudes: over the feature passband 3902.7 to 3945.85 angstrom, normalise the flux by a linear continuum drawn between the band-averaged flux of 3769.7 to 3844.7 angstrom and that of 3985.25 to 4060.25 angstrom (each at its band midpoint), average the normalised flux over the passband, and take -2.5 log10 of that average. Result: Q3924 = 0.43 mag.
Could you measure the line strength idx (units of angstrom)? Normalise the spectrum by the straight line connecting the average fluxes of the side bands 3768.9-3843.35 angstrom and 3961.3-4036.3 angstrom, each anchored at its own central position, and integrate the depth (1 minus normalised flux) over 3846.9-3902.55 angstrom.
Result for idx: 9.8 angstrom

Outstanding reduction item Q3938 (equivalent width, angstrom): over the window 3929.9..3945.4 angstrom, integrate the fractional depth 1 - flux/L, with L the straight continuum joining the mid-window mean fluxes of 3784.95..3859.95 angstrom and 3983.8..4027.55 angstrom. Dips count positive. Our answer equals 9.0 angstrom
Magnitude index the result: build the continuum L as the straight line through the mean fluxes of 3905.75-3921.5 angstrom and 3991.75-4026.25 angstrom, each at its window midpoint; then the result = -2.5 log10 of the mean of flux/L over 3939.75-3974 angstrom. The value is 0.485 mag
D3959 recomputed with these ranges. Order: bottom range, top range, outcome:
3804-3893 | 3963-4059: 1.86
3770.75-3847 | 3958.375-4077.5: 1.64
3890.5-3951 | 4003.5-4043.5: 1.82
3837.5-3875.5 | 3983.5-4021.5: 2.06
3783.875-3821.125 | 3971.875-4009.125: 1.48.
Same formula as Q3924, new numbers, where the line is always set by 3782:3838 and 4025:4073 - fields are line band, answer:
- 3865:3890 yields 0.307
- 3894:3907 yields 0.068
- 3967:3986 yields 0.345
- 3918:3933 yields 0.496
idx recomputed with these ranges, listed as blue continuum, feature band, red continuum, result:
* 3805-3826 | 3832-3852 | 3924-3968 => 3.62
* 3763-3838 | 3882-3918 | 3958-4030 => 2.59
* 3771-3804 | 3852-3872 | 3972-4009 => 6.94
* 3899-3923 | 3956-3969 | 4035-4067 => 4.74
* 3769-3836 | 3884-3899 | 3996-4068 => 2.37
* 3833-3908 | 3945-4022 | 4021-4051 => 5.37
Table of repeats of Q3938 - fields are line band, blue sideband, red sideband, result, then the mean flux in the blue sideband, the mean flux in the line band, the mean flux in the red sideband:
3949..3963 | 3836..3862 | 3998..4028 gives 2.23 angstrom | 6.1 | 8.76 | 12.7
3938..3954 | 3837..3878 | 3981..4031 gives 3.94 angstrom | 6.38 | 7.48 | 12.3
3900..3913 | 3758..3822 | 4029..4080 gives 1.60 angstrom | 8.35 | 8.64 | 11.7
